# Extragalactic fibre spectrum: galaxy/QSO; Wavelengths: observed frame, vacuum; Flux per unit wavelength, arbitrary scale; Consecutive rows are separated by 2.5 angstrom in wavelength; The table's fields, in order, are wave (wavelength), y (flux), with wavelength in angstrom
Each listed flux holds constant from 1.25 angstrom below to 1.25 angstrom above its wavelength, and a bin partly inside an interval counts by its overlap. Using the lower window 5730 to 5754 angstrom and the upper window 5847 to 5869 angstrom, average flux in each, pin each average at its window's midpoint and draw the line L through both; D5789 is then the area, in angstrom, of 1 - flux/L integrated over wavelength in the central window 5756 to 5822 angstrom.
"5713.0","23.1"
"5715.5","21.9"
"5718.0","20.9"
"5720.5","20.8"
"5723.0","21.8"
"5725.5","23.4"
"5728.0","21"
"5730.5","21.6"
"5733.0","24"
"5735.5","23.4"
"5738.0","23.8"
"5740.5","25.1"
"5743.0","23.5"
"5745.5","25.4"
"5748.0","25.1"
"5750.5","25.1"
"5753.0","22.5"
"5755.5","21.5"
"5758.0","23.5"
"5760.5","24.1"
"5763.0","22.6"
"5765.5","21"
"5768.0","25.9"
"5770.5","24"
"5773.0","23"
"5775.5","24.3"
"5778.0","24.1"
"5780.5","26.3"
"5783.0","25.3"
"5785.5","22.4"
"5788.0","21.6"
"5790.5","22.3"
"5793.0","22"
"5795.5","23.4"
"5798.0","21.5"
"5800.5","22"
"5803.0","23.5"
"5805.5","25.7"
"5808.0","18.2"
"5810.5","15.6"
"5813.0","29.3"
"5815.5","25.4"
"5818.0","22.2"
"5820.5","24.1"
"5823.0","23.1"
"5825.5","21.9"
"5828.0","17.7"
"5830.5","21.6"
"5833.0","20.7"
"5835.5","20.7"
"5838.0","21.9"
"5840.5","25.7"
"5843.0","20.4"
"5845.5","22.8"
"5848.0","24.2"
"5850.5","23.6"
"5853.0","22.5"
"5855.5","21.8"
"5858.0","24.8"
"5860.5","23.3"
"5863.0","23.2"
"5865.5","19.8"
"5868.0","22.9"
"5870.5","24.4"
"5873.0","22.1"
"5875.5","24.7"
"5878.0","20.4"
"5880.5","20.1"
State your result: 1.1 angstrom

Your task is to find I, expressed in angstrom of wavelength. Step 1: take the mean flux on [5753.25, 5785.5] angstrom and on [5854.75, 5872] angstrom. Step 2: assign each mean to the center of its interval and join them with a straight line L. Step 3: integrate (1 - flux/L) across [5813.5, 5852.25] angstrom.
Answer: 1.06 angstrom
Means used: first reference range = 23.7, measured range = 22.5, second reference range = 22.9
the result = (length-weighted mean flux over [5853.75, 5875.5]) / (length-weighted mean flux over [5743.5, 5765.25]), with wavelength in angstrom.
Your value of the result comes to 0.97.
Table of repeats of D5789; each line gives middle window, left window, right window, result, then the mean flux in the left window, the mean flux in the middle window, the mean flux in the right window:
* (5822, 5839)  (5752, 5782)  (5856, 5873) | 1.6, 23.6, 21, 22.9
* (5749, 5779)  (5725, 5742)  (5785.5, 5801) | -1.1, 23.2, 23.5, 22.2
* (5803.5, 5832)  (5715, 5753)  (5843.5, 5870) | 0.8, 23.1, 22.3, 22.9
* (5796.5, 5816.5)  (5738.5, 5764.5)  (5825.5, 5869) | 0.2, 23.8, 22.6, 22.2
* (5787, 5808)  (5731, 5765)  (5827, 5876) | 0.5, 23.7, 22.5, 22.4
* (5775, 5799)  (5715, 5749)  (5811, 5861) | -0.5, 23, 23.3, 22.8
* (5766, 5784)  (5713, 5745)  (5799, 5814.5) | -1.6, 22.7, 24.5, 22.4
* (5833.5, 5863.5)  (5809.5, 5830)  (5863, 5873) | -0.5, 22.5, 22.8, 22.4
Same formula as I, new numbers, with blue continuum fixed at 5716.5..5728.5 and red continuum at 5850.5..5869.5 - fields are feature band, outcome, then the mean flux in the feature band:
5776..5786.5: -1.2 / 24.6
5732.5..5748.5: -1.9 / 24.3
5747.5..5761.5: -1.1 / 23.5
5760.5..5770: -0.6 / 23.4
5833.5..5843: 0.1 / 22.3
